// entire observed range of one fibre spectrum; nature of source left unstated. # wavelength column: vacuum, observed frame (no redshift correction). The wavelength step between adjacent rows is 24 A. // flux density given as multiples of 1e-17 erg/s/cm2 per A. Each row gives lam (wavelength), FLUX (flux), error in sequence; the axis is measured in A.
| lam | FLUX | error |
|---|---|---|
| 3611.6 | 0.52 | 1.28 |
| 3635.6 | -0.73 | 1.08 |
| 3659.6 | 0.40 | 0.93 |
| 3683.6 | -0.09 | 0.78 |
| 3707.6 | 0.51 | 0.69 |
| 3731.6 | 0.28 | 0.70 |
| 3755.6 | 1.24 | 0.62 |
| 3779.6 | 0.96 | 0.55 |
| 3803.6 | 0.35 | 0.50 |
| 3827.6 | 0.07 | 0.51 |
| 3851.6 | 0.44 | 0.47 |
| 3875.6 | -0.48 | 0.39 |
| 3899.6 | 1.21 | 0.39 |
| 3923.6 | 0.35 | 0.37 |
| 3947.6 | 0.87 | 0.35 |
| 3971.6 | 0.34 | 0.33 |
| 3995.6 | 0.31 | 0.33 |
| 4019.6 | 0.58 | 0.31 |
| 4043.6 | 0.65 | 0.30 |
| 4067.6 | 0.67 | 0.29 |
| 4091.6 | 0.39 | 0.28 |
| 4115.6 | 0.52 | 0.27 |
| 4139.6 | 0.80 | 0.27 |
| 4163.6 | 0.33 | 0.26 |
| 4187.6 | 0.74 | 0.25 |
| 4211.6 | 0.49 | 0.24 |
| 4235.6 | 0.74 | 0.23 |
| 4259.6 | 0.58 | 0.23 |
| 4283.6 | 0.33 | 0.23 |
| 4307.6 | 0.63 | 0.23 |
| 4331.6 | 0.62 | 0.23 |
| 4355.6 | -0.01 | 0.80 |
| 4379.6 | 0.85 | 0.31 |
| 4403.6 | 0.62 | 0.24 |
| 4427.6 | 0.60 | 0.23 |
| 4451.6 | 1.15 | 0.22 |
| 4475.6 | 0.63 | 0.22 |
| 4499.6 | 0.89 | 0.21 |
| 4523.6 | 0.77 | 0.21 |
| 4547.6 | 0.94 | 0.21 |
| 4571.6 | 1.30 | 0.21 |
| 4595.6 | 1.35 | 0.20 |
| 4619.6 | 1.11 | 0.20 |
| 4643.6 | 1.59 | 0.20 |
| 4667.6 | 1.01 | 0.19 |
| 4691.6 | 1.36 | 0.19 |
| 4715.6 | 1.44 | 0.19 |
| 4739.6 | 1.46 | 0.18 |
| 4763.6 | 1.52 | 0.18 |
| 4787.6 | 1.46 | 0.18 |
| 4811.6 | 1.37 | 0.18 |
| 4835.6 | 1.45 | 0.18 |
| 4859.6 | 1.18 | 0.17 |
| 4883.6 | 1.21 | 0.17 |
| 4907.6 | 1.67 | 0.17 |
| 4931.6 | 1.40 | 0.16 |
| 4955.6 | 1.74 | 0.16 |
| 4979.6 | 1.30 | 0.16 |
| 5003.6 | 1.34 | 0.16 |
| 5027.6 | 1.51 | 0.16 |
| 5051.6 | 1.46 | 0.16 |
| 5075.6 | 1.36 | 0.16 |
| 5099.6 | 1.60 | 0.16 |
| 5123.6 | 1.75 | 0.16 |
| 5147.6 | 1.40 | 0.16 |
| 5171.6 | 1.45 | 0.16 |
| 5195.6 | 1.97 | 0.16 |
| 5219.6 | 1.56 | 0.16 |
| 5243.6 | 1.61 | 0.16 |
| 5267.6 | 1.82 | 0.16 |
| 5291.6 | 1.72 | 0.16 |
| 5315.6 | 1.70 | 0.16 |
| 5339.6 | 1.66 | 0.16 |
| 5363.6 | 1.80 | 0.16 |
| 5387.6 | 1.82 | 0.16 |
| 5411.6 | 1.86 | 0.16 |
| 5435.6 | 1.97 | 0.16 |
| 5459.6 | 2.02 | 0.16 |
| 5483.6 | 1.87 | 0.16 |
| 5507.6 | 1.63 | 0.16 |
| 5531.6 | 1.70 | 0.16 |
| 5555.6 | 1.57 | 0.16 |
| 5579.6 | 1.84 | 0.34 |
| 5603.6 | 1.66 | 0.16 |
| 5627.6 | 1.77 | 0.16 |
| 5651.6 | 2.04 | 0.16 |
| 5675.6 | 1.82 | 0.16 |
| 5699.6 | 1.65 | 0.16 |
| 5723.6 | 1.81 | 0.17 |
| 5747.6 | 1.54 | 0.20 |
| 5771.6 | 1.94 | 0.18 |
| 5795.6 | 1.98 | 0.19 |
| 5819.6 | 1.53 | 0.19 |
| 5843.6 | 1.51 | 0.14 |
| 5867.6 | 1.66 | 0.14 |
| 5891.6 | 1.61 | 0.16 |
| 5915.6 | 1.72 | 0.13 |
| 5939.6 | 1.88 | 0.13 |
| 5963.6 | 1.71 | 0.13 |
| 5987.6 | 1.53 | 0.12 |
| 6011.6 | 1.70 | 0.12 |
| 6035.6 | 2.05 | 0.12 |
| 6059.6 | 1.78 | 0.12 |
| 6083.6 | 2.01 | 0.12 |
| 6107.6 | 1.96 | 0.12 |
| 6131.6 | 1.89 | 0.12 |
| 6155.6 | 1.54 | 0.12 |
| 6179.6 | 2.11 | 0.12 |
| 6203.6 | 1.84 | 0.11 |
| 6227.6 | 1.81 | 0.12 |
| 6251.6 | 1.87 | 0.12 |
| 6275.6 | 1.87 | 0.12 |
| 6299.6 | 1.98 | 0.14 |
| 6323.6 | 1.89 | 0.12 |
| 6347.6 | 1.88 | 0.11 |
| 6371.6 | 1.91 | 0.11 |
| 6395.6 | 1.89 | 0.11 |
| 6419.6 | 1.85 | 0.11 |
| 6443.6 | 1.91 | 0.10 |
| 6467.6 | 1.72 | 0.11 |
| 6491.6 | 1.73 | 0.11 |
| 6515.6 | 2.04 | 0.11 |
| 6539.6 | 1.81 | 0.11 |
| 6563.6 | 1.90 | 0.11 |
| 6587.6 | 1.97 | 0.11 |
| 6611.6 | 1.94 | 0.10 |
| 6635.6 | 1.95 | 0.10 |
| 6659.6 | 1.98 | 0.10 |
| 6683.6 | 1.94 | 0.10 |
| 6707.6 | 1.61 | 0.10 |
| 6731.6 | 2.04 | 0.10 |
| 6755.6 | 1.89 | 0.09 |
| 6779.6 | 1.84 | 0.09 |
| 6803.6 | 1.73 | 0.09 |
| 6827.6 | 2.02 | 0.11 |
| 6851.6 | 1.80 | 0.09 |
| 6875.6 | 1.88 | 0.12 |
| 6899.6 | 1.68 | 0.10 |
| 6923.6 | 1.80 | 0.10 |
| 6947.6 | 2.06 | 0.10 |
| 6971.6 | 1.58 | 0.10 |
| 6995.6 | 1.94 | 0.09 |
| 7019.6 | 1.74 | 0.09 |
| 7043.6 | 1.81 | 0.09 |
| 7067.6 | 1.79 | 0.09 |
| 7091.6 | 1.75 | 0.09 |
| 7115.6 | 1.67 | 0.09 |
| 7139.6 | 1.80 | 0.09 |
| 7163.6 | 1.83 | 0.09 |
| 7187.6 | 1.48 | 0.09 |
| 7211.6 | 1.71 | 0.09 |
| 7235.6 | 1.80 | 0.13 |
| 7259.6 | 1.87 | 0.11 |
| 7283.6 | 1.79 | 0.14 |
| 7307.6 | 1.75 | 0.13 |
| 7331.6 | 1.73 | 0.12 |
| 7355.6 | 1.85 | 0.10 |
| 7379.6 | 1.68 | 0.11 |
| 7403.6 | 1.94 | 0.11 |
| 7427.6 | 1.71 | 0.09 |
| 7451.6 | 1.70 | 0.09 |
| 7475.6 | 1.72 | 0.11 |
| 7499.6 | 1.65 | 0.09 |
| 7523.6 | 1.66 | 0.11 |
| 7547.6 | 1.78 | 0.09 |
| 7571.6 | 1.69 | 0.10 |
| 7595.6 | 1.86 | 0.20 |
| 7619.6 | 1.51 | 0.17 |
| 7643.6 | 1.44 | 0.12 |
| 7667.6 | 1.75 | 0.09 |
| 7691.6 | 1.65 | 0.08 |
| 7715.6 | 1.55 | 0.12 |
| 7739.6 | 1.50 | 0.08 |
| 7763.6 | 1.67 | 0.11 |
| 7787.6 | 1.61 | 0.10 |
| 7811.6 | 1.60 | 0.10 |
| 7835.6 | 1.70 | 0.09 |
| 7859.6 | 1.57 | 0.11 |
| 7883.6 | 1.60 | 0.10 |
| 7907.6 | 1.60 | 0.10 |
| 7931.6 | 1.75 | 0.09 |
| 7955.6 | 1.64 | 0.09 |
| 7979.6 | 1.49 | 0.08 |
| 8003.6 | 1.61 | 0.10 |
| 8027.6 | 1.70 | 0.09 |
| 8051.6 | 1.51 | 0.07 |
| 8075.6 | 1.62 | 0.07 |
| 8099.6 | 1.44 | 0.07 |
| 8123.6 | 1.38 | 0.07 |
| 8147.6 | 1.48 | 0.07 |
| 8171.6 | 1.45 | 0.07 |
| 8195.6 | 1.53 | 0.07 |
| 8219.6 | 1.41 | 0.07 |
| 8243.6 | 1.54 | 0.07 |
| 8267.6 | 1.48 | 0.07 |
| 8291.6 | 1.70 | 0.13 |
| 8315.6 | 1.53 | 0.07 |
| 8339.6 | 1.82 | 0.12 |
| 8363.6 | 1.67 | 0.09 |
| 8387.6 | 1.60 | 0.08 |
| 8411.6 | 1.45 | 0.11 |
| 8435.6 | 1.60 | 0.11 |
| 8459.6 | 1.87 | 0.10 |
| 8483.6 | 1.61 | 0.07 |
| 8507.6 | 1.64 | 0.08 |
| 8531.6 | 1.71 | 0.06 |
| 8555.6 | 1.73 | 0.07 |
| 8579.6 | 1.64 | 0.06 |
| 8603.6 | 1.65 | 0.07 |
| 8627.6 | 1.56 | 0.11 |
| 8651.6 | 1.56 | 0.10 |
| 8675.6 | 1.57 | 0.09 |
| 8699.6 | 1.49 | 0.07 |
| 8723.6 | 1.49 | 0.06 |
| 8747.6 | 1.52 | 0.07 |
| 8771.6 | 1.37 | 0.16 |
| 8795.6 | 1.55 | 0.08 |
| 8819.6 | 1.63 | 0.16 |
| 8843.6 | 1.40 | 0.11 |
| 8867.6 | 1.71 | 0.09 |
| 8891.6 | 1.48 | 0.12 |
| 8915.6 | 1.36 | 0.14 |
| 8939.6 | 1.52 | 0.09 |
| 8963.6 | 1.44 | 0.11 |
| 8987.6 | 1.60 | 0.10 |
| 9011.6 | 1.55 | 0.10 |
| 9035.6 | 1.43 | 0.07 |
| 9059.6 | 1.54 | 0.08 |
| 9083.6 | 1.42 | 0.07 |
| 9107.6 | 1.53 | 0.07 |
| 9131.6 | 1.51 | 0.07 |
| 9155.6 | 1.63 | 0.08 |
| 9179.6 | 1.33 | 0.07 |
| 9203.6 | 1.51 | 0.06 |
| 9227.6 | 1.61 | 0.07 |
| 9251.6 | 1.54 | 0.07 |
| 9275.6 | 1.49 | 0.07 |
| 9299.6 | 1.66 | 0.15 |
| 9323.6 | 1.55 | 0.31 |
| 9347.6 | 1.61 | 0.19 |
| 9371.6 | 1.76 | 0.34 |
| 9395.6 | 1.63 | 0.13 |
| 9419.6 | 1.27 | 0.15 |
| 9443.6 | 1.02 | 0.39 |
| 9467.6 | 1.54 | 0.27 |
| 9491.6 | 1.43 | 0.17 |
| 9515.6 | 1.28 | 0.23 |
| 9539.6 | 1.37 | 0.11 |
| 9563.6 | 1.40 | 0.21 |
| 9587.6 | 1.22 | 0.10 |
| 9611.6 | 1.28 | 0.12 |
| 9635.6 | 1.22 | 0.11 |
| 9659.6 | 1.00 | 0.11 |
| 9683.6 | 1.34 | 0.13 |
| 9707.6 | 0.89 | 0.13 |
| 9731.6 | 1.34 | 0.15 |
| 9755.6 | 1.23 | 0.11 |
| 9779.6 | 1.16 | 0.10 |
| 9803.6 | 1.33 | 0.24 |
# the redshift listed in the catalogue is 0.137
